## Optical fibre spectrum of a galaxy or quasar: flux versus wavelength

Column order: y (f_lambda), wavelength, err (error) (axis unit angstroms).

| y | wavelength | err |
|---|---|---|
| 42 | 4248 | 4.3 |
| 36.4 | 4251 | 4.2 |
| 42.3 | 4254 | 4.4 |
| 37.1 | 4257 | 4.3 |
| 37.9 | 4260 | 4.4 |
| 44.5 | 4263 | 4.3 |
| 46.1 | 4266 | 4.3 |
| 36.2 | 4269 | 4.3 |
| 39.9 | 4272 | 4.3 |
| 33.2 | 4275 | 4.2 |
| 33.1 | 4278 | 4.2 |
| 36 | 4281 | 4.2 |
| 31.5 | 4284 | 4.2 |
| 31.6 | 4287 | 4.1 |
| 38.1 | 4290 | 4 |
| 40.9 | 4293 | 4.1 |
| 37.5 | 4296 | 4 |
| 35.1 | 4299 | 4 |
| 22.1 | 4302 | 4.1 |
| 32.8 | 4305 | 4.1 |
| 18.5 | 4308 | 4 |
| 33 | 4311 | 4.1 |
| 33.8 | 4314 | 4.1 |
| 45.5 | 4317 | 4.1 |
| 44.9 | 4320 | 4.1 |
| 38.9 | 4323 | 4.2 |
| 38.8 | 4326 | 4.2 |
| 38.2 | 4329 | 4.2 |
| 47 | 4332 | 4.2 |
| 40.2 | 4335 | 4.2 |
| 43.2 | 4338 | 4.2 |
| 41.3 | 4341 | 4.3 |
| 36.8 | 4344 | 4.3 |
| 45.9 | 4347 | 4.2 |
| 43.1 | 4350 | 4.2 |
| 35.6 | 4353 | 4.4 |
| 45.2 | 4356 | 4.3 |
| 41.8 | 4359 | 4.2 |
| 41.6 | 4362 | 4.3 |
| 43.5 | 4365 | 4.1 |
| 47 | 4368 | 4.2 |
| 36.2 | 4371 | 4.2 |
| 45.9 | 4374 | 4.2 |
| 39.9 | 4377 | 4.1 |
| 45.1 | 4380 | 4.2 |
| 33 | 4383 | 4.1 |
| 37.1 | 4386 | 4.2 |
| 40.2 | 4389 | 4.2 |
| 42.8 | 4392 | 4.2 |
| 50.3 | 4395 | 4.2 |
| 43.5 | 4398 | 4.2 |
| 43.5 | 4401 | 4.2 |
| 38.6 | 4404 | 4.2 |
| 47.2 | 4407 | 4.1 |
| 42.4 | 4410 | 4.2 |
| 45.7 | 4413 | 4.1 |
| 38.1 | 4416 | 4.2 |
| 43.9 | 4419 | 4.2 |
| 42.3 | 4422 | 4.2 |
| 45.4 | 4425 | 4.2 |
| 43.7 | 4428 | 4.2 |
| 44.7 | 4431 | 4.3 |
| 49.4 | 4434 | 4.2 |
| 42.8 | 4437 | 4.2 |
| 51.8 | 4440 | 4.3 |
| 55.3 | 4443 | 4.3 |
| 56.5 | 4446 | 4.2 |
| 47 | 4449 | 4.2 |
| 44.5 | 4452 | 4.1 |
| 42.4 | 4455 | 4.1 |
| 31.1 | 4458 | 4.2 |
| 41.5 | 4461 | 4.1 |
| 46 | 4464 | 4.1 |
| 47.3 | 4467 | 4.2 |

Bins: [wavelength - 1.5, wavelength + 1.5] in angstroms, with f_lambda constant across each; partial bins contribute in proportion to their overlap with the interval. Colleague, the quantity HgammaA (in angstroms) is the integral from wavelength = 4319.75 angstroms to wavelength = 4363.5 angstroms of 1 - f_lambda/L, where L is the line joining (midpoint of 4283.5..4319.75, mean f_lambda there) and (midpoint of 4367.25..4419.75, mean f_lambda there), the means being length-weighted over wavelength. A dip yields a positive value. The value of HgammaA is -4.7 angstroms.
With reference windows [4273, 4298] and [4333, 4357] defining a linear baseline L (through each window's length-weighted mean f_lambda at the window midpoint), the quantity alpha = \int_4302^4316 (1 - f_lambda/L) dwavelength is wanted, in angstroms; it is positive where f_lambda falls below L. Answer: 3.1 angstroms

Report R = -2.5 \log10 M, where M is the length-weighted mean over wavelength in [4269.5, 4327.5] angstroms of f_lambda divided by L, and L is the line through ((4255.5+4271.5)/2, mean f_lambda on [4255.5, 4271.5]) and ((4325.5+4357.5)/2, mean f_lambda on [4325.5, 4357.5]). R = 0.167 mag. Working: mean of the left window 40.3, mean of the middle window 35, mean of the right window 41.5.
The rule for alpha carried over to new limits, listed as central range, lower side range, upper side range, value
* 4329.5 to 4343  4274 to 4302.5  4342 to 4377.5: -1.0 angstroms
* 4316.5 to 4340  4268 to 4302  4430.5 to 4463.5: -2.4 angstroms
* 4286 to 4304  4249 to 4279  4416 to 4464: 2.6 angstroms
